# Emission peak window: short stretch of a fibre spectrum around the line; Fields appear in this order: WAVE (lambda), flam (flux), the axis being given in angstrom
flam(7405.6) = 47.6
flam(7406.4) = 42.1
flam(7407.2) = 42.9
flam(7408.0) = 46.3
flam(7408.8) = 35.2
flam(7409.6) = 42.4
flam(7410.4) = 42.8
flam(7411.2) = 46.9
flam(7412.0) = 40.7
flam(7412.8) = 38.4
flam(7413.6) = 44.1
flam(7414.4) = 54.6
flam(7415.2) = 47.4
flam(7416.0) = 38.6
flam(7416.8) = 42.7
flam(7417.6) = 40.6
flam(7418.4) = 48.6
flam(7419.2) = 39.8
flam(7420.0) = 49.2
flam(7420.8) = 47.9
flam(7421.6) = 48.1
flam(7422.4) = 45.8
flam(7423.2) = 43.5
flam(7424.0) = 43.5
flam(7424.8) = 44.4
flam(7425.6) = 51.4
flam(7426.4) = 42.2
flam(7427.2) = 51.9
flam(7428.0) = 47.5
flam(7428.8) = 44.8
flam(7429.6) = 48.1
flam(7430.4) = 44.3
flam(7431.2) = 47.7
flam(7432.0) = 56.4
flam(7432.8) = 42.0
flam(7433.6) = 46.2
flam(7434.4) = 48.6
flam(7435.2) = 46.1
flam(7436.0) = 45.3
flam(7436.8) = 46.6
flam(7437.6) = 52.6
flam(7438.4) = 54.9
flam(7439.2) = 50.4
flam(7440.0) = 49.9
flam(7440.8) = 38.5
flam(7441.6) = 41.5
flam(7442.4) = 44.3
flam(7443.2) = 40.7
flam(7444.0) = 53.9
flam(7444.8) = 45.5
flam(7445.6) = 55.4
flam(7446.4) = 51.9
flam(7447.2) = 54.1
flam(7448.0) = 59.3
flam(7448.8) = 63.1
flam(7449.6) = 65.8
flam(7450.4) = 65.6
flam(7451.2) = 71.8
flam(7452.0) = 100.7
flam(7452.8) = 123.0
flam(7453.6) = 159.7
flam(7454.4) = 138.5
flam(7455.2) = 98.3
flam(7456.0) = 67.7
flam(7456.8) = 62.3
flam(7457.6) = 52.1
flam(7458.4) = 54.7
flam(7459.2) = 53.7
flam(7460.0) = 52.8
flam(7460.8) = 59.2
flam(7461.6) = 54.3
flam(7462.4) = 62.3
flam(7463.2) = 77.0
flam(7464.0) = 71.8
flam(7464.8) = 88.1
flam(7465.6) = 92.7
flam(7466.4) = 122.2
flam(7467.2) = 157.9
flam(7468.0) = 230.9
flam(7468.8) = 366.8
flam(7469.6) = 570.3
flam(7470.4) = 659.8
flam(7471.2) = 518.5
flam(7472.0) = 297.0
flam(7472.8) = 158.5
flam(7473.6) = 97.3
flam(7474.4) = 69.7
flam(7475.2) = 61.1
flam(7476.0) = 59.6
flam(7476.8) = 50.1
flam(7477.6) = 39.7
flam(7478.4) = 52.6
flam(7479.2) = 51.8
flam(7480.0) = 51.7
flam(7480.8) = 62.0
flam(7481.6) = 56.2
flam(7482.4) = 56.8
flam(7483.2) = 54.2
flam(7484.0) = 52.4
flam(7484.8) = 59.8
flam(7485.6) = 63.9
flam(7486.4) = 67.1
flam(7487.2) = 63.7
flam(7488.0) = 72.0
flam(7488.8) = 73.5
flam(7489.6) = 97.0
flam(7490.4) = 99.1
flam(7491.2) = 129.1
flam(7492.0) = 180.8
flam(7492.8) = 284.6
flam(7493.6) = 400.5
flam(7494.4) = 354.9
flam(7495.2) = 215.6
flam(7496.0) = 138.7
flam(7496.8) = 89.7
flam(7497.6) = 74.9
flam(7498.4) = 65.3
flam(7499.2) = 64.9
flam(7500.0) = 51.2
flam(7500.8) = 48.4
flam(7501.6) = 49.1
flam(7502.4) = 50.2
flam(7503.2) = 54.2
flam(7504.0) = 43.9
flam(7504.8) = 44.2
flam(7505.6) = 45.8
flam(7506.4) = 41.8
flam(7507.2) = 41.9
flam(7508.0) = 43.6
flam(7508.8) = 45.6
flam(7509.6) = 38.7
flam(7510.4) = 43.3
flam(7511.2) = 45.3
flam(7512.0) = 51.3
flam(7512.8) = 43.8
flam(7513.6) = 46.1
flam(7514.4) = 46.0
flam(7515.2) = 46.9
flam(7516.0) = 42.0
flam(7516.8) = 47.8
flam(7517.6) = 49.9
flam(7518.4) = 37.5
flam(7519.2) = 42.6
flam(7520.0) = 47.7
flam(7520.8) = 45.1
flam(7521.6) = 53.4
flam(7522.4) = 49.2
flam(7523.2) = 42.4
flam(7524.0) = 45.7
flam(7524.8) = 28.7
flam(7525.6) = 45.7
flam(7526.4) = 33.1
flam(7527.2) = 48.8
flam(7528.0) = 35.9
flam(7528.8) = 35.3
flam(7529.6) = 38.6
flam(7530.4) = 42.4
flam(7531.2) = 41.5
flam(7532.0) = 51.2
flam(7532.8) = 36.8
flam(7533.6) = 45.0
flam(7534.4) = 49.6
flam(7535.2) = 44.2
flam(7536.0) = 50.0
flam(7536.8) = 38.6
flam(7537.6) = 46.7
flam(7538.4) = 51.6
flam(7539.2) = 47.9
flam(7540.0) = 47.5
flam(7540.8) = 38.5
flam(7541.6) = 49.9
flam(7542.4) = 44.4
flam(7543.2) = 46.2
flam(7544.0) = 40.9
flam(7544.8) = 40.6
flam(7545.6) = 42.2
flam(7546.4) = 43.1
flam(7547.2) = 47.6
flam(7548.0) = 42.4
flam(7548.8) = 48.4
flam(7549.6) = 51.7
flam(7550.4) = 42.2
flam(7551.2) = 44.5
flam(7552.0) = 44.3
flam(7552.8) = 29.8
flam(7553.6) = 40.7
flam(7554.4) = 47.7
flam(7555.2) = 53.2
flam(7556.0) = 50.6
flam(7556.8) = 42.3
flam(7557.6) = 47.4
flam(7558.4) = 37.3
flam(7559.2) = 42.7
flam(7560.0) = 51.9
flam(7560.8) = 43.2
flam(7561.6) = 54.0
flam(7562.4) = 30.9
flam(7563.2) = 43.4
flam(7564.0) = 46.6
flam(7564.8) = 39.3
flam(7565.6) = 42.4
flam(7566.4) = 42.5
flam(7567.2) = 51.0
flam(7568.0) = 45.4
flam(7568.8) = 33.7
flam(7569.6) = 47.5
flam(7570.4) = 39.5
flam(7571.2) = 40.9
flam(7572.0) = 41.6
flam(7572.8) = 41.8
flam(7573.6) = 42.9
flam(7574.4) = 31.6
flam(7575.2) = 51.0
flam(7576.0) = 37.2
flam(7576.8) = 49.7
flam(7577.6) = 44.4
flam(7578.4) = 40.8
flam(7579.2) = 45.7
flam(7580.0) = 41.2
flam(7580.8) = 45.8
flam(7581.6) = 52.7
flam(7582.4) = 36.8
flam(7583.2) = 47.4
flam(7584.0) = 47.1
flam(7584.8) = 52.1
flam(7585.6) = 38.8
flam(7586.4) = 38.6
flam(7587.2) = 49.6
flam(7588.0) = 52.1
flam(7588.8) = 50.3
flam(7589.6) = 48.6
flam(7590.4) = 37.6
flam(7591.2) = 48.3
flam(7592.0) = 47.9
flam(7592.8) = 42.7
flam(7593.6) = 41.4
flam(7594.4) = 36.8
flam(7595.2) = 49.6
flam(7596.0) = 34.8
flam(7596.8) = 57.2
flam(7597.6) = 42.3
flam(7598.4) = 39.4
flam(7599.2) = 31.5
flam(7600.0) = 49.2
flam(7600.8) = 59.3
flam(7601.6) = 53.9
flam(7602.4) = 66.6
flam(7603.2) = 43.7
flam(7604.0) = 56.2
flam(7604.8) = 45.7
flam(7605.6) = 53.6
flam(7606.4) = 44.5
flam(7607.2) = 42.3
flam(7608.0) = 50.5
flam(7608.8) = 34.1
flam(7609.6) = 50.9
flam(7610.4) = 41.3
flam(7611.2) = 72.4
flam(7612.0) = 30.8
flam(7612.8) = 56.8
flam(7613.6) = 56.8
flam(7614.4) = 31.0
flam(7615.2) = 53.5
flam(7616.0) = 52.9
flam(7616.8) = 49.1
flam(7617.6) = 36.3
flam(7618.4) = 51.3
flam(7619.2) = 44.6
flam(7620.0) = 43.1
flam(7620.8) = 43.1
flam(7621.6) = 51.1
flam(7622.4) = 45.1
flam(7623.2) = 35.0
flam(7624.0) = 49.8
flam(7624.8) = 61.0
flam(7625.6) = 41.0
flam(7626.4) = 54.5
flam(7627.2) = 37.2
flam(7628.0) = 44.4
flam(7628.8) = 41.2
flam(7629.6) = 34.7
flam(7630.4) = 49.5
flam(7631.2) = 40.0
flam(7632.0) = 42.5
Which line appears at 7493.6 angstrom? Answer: [N II]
